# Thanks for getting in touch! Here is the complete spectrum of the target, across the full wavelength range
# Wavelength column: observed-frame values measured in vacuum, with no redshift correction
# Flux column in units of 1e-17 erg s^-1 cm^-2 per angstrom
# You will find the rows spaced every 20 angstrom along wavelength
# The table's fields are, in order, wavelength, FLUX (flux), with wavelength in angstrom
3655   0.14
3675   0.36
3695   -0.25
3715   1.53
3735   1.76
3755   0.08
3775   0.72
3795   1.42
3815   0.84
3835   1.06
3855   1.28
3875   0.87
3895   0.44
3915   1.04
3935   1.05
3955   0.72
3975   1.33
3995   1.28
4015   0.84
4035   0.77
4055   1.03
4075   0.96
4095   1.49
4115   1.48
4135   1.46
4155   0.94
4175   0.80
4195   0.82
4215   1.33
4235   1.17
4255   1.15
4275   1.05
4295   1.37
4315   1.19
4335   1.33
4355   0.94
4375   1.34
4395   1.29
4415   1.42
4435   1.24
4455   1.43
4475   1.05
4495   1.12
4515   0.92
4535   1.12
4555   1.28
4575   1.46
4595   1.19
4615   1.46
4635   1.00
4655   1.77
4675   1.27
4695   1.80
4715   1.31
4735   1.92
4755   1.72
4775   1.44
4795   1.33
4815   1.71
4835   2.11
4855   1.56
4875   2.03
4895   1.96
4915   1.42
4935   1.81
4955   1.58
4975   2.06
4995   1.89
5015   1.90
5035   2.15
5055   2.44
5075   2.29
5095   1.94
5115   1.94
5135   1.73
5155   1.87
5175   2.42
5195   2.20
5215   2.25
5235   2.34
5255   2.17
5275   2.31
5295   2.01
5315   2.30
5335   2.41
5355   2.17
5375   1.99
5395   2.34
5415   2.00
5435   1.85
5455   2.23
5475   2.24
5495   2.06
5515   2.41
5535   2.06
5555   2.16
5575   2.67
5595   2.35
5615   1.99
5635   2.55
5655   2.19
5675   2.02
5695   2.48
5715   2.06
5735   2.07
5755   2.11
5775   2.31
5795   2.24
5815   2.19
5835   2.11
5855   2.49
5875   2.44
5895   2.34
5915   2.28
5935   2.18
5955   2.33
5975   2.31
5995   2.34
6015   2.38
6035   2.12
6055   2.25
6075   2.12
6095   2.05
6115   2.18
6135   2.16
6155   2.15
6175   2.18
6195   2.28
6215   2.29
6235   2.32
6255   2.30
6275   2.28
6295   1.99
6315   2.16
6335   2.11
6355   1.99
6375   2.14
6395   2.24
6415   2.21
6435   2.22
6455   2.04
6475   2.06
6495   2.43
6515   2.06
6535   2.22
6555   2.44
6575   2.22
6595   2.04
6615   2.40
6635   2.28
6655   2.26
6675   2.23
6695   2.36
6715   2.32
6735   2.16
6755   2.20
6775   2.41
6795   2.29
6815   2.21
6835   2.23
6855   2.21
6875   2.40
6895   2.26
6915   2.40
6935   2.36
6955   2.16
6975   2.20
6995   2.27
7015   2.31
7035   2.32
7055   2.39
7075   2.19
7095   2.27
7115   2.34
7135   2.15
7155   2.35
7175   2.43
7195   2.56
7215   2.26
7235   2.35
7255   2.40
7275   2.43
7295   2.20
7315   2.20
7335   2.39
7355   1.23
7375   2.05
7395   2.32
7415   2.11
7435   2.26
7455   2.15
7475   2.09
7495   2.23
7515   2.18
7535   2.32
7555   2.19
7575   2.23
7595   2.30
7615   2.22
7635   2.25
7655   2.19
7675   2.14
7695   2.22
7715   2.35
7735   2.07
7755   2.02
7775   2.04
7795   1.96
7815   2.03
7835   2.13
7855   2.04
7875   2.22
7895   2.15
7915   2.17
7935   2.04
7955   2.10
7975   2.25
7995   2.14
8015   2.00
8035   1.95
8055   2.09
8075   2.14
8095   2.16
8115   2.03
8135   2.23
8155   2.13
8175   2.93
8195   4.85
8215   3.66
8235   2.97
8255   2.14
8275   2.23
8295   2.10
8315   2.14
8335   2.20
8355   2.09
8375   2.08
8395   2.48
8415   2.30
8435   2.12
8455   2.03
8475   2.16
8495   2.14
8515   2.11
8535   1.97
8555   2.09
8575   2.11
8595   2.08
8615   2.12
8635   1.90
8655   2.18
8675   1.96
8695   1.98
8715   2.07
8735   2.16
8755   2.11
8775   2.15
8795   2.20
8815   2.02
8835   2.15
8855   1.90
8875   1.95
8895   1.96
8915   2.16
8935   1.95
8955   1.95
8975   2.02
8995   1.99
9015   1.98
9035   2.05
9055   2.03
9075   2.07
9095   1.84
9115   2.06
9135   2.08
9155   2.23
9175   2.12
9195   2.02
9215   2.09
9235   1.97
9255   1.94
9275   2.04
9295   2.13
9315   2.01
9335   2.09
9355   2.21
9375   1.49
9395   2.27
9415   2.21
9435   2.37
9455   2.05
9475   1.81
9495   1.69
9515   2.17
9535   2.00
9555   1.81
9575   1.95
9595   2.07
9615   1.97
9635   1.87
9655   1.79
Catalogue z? 0.25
